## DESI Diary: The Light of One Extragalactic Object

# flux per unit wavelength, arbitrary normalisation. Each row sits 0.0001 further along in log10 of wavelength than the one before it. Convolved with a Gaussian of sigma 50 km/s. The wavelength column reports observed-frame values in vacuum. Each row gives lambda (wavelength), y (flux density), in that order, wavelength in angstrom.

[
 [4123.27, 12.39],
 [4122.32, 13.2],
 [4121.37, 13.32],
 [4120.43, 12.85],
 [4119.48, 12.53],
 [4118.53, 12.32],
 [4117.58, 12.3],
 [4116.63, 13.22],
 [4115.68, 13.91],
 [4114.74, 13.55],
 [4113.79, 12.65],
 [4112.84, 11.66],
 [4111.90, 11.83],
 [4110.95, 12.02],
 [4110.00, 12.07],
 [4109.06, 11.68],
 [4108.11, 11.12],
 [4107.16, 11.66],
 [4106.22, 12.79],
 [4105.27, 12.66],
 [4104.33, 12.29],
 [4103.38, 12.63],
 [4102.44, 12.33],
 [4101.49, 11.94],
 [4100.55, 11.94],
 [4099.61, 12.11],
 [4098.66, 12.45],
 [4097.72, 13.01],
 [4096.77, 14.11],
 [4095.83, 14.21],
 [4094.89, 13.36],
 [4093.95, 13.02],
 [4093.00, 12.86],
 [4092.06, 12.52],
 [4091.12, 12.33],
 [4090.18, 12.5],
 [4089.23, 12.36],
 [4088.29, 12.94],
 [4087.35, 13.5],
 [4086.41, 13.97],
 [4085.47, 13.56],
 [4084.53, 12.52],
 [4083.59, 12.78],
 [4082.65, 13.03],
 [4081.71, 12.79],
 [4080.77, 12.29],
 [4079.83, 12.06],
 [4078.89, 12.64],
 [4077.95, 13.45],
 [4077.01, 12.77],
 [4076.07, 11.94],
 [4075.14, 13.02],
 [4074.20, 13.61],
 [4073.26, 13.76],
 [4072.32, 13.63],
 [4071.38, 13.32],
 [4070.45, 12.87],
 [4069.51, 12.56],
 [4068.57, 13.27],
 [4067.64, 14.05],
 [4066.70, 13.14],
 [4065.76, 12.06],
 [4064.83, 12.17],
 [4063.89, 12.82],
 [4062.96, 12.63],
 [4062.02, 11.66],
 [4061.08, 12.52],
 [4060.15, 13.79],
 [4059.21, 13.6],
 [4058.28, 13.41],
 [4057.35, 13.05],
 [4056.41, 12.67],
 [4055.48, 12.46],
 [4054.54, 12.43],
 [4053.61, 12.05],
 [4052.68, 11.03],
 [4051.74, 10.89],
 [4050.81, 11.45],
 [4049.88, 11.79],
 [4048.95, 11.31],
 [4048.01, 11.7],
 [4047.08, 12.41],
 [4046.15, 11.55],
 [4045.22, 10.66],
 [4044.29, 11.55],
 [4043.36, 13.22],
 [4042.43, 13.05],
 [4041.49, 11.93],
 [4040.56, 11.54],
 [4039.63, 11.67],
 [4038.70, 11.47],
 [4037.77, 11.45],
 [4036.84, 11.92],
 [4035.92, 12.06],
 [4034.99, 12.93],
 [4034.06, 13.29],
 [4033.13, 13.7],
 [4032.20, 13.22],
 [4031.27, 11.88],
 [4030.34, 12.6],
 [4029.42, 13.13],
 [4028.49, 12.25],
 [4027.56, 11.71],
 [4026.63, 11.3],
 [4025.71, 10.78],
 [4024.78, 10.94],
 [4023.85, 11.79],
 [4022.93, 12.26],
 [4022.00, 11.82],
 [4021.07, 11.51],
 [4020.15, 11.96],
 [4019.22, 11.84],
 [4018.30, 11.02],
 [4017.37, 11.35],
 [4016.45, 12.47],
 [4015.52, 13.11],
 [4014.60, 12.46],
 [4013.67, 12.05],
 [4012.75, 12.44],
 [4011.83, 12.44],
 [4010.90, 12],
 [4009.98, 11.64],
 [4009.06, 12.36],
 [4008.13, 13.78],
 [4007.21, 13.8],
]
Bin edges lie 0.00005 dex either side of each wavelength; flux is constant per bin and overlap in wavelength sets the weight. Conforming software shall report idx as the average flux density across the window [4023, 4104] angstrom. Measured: 12.5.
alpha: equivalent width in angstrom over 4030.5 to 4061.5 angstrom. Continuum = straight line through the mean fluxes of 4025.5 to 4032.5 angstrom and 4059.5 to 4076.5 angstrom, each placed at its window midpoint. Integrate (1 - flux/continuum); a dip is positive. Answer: 0.6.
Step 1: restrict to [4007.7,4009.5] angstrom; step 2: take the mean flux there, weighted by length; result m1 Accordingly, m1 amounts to 13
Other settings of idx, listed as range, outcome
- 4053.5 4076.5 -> 12.9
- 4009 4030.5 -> 12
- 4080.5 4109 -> 12.7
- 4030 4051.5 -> 12.1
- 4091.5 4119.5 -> 12.6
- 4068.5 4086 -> 12.9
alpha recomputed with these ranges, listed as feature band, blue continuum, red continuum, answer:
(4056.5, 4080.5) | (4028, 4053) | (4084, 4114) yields -1.2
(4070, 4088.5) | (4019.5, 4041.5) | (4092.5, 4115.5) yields -1.0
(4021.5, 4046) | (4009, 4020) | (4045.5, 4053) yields -0.7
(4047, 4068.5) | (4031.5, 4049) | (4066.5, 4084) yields 0.3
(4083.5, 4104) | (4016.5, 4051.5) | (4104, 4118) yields -1.0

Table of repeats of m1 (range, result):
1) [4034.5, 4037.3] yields 12.3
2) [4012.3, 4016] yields 12.5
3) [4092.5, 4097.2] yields 13.5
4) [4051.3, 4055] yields 11.6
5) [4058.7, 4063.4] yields 12.8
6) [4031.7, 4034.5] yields 13.4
